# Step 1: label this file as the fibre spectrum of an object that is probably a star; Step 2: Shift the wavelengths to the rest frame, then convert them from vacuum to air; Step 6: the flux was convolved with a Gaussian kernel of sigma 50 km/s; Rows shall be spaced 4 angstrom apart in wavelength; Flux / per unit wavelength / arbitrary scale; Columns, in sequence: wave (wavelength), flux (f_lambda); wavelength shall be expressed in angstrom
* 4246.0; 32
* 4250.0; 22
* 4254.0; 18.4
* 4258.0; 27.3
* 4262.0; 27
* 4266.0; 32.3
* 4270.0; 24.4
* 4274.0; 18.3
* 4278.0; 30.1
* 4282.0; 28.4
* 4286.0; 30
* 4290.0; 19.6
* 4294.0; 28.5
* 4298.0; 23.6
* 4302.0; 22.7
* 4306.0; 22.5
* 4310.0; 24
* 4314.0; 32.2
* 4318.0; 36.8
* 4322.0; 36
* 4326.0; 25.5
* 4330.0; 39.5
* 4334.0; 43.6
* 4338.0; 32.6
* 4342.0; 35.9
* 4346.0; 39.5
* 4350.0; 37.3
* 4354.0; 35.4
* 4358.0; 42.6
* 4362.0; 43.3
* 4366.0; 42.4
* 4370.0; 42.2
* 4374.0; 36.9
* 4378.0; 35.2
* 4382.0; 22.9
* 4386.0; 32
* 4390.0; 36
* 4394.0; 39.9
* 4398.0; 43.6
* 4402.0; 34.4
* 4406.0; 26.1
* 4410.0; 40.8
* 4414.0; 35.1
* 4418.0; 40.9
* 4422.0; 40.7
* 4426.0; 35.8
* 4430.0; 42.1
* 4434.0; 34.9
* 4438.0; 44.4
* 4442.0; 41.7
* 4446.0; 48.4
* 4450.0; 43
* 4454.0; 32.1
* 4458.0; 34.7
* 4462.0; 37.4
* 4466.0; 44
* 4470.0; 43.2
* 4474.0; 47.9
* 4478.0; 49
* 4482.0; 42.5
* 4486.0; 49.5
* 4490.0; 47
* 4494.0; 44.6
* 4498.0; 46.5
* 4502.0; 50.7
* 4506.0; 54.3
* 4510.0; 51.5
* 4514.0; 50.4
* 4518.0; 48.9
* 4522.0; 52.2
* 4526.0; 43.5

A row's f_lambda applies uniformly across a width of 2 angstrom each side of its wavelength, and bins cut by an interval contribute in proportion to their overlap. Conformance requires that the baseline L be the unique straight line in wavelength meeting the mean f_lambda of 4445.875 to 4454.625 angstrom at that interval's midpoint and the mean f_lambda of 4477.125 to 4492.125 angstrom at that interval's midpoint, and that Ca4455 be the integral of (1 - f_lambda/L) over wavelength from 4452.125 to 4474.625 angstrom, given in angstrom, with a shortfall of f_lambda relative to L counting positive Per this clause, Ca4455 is 2.05 angstrom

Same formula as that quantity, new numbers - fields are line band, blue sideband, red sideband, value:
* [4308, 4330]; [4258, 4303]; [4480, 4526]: -1.2 angstrom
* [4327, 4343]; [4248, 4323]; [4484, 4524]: -2.8 angstrom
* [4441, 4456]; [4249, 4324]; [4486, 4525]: 0.7 angstrom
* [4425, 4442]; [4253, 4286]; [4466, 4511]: 1.0 angstrom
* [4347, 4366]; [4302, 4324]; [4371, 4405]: -4.1 angstrom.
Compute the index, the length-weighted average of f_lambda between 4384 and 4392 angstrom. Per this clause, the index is 34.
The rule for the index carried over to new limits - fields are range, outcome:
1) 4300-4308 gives 22.6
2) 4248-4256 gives 20.2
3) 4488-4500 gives 46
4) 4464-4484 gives 45.3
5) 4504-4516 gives 52.1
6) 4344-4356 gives 37.4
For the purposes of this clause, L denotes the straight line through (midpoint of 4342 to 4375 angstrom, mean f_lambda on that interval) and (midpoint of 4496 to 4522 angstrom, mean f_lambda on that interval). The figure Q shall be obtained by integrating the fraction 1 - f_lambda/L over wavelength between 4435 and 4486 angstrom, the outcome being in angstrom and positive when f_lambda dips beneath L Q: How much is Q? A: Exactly 5.0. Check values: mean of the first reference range 39.8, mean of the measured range 42.5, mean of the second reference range 50.5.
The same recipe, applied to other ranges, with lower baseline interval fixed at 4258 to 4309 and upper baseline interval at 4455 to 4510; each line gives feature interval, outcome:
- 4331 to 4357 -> -5.0 angstrom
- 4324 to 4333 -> -1.1 angstrom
